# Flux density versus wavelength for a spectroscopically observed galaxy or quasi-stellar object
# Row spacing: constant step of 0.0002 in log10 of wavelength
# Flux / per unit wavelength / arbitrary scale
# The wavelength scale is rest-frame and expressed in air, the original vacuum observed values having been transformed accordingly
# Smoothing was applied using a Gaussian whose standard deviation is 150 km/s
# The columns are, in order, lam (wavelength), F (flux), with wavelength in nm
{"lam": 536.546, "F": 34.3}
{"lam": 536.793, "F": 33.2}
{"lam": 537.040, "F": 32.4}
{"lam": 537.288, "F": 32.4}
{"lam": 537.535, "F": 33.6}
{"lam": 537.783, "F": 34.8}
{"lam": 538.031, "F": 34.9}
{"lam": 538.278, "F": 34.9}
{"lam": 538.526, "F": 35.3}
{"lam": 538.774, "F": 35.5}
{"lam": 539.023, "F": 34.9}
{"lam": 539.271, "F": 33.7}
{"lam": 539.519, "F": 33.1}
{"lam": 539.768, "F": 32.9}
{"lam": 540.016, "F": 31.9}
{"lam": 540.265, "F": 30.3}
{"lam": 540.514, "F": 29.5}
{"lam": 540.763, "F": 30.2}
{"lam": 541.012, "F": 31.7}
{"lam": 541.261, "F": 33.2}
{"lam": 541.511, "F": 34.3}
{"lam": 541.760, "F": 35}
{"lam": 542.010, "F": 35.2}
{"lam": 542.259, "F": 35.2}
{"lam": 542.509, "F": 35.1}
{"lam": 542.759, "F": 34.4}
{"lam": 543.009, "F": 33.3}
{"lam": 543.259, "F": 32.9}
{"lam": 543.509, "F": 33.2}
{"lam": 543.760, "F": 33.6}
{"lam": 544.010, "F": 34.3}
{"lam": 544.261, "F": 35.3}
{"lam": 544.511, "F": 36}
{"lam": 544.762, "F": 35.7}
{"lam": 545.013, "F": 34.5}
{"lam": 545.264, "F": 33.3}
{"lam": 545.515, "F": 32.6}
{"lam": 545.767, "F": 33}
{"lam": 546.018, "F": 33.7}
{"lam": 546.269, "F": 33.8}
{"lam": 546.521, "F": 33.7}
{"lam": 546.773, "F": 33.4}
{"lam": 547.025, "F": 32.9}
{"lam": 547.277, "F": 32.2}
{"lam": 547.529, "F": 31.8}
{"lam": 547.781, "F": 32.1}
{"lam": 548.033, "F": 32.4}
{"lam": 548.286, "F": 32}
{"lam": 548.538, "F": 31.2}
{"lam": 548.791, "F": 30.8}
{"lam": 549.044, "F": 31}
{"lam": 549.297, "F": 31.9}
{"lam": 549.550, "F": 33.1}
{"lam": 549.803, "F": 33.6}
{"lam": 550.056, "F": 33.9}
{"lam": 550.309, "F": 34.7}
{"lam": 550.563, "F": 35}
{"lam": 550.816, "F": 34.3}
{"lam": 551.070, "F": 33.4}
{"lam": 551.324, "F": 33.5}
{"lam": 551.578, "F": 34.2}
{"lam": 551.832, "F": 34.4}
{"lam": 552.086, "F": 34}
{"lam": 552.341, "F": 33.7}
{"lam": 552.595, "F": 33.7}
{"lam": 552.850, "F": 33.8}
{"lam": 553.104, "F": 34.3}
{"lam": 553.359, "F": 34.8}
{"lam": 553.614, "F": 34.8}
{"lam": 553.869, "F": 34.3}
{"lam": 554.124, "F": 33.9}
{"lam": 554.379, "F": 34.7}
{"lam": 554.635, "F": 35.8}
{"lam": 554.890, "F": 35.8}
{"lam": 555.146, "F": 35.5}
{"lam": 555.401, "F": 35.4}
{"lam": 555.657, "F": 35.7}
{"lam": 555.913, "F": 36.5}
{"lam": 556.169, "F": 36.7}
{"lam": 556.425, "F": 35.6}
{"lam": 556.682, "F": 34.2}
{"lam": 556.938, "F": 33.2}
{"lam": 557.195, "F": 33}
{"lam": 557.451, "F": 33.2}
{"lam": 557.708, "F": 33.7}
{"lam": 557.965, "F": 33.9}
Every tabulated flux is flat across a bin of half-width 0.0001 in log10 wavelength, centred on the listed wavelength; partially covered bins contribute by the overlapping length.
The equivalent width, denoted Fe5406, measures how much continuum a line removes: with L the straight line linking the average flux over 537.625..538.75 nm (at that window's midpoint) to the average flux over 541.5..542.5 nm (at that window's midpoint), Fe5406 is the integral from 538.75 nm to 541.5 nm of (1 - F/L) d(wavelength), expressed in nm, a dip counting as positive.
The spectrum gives 0.20 nm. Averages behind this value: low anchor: 35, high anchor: 35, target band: 32.4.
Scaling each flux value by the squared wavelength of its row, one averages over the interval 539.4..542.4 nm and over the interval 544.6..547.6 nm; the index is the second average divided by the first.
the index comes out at 1.04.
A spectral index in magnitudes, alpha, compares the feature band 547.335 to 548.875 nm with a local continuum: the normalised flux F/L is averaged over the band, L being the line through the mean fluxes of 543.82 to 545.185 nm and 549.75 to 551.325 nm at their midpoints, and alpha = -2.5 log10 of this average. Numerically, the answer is 0.089 mag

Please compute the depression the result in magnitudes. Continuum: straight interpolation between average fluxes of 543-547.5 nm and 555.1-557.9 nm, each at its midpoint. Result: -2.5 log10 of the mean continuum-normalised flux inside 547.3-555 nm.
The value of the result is 0.023 mag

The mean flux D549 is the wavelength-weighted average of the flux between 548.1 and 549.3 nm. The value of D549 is 31.4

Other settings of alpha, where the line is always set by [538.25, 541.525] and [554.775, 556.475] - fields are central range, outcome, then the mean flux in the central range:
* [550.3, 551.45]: 0.03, 34.1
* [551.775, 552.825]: 0.04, 33.9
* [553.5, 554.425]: 0.04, 34.4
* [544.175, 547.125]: 0.00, 34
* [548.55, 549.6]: 0.10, 31.5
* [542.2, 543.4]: -0.02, 34.1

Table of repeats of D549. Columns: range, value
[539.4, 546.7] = 33.5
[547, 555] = 33.5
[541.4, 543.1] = 34.7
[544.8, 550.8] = 33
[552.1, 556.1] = 34.9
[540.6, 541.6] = 32.2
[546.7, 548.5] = 32.3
